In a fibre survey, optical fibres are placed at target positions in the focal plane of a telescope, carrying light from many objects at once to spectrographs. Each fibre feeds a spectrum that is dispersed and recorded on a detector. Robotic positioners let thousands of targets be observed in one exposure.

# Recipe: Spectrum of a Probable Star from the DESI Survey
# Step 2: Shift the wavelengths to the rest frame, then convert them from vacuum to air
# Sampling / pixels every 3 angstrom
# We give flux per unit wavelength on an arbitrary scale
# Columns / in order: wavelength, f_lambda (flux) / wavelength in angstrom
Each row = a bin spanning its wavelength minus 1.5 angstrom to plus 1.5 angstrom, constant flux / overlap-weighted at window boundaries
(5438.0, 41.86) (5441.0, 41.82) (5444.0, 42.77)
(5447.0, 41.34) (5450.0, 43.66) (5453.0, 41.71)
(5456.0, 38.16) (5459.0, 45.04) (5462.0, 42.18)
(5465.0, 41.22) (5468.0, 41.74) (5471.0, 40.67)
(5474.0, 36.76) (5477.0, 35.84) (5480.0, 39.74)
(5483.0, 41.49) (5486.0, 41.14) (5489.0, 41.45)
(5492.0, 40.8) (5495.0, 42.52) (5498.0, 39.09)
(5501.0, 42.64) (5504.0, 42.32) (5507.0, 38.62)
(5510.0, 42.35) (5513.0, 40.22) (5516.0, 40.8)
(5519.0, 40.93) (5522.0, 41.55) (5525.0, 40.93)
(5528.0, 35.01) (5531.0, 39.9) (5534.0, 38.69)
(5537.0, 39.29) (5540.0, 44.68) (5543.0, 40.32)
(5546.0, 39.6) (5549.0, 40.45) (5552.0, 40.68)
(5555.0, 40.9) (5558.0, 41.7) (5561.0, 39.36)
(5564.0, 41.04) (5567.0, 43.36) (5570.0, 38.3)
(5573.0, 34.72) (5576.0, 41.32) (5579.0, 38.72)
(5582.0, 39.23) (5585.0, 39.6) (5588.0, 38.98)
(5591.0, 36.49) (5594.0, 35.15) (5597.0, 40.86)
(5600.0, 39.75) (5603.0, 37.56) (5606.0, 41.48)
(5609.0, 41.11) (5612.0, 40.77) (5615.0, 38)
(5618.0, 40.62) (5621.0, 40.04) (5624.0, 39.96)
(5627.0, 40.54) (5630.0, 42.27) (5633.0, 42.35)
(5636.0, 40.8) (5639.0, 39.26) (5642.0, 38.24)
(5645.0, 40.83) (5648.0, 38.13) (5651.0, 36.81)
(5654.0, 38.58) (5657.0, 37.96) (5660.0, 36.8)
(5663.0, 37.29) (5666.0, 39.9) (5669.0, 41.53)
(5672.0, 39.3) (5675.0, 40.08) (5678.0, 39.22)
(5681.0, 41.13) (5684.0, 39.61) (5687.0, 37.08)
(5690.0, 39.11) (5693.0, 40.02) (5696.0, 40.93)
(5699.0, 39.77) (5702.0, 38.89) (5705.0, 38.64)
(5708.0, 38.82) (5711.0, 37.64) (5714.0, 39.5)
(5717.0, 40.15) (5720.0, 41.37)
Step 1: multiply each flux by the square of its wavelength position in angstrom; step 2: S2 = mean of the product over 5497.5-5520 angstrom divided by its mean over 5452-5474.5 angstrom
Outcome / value 1.0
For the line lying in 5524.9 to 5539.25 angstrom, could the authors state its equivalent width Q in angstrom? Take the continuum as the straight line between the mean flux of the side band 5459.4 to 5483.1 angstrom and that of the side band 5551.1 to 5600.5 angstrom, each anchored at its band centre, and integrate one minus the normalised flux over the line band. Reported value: 0.3 angstrom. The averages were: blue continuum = 40.1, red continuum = 39.4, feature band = 38.9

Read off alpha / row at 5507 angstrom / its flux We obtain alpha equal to 38.62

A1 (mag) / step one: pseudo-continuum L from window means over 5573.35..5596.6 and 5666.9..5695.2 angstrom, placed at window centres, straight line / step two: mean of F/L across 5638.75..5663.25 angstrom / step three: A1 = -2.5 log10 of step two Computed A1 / 0.03 mag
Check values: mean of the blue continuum 38.4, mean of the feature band 38.2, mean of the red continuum 39.7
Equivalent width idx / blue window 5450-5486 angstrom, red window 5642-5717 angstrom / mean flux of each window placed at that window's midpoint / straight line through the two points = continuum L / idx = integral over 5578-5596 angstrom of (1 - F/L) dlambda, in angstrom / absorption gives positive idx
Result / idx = 0.7 angstrom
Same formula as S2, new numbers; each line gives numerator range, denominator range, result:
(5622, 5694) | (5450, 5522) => 1.03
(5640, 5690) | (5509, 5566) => 1.01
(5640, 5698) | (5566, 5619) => 1.03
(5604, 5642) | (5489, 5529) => 1.04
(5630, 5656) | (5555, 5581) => 1.02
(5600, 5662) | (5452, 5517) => 1.02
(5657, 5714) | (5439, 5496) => 1.03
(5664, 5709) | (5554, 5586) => 1.04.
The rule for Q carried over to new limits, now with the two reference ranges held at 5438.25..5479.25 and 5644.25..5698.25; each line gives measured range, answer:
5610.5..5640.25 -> -0.7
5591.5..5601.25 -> 0.4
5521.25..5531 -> 0.3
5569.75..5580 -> 0.4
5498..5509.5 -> -0.1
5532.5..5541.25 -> -0.1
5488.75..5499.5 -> -0.1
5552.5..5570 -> -0.4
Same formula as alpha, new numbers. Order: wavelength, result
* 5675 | 40.08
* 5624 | 39.96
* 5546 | 39.6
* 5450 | 43.66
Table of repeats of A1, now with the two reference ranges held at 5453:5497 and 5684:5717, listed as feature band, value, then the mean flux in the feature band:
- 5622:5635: -0.043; 41.2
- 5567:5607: 0.031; 38.8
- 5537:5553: -0.022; 41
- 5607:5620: -0.013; 40.2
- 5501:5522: -0.017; 41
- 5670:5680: -0.012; 39.7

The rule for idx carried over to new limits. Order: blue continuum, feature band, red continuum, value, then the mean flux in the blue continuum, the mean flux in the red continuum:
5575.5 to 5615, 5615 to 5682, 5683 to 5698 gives -0.48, 39.2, 39.4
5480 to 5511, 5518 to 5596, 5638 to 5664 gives 0.67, 41.2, 38.2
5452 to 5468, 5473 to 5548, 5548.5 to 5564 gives 1.55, 41.7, 40.7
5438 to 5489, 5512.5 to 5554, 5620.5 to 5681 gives 0.23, 41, 39.5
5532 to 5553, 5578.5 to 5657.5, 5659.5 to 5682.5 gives 0.97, 40.5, 39.5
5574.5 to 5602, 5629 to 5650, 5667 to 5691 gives -0.44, 38.9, 39.6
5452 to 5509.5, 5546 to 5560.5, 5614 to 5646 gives -0.06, 40.7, 40.3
